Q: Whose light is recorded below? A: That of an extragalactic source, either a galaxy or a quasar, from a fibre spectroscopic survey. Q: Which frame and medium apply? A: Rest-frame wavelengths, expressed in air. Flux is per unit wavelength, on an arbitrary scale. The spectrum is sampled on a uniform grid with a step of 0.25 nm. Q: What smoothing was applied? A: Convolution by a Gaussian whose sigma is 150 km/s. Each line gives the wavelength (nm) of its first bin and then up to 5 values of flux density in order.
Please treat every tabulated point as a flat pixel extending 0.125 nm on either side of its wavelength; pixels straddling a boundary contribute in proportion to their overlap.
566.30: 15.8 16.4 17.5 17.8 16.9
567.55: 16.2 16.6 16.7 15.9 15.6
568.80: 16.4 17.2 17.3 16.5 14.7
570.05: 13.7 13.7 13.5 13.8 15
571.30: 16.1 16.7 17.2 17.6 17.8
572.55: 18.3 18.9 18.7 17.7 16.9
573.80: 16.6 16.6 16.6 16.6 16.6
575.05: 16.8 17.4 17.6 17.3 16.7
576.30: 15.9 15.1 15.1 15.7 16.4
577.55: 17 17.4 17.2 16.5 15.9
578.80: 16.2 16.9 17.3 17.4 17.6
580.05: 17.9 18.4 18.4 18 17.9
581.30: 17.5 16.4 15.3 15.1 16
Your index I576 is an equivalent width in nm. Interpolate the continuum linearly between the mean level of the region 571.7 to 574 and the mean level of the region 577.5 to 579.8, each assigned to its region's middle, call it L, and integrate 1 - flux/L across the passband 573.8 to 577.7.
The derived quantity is 0.18 nm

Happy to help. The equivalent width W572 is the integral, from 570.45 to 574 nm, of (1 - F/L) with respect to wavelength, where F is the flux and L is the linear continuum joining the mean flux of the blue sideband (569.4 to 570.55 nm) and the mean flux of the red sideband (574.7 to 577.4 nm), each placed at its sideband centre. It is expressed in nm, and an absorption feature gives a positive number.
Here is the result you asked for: -0.35 nm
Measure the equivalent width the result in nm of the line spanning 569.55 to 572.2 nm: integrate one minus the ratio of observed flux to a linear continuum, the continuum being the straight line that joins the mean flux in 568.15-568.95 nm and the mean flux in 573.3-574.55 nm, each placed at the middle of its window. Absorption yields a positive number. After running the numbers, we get 0.17 nm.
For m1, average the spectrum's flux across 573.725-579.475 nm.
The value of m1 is 16.6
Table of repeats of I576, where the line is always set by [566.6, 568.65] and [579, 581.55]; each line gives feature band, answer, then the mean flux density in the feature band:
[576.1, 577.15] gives 0.11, 15.5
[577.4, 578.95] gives 0.07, 16.7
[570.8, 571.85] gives 0.07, 15.9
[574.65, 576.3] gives 0.03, 17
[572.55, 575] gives -0.02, 17.3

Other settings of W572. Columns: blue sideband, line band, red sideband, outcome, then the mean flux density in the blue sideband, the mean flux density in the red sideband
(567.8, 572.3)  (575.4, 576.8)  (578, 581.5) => 0.03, 15.8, 17.3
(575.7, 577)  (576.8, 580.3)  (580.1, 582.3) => -0.08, 16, 17.1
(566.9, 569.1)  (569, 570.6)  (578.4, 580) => 0.14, 16.6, 16.9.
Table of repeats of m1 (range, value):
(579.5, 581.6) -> 17.8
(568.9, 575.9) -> 16.5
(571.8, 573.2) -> 18.2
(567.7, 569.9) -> 16.3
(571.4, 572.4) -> 17.3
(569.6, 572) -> 15.1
